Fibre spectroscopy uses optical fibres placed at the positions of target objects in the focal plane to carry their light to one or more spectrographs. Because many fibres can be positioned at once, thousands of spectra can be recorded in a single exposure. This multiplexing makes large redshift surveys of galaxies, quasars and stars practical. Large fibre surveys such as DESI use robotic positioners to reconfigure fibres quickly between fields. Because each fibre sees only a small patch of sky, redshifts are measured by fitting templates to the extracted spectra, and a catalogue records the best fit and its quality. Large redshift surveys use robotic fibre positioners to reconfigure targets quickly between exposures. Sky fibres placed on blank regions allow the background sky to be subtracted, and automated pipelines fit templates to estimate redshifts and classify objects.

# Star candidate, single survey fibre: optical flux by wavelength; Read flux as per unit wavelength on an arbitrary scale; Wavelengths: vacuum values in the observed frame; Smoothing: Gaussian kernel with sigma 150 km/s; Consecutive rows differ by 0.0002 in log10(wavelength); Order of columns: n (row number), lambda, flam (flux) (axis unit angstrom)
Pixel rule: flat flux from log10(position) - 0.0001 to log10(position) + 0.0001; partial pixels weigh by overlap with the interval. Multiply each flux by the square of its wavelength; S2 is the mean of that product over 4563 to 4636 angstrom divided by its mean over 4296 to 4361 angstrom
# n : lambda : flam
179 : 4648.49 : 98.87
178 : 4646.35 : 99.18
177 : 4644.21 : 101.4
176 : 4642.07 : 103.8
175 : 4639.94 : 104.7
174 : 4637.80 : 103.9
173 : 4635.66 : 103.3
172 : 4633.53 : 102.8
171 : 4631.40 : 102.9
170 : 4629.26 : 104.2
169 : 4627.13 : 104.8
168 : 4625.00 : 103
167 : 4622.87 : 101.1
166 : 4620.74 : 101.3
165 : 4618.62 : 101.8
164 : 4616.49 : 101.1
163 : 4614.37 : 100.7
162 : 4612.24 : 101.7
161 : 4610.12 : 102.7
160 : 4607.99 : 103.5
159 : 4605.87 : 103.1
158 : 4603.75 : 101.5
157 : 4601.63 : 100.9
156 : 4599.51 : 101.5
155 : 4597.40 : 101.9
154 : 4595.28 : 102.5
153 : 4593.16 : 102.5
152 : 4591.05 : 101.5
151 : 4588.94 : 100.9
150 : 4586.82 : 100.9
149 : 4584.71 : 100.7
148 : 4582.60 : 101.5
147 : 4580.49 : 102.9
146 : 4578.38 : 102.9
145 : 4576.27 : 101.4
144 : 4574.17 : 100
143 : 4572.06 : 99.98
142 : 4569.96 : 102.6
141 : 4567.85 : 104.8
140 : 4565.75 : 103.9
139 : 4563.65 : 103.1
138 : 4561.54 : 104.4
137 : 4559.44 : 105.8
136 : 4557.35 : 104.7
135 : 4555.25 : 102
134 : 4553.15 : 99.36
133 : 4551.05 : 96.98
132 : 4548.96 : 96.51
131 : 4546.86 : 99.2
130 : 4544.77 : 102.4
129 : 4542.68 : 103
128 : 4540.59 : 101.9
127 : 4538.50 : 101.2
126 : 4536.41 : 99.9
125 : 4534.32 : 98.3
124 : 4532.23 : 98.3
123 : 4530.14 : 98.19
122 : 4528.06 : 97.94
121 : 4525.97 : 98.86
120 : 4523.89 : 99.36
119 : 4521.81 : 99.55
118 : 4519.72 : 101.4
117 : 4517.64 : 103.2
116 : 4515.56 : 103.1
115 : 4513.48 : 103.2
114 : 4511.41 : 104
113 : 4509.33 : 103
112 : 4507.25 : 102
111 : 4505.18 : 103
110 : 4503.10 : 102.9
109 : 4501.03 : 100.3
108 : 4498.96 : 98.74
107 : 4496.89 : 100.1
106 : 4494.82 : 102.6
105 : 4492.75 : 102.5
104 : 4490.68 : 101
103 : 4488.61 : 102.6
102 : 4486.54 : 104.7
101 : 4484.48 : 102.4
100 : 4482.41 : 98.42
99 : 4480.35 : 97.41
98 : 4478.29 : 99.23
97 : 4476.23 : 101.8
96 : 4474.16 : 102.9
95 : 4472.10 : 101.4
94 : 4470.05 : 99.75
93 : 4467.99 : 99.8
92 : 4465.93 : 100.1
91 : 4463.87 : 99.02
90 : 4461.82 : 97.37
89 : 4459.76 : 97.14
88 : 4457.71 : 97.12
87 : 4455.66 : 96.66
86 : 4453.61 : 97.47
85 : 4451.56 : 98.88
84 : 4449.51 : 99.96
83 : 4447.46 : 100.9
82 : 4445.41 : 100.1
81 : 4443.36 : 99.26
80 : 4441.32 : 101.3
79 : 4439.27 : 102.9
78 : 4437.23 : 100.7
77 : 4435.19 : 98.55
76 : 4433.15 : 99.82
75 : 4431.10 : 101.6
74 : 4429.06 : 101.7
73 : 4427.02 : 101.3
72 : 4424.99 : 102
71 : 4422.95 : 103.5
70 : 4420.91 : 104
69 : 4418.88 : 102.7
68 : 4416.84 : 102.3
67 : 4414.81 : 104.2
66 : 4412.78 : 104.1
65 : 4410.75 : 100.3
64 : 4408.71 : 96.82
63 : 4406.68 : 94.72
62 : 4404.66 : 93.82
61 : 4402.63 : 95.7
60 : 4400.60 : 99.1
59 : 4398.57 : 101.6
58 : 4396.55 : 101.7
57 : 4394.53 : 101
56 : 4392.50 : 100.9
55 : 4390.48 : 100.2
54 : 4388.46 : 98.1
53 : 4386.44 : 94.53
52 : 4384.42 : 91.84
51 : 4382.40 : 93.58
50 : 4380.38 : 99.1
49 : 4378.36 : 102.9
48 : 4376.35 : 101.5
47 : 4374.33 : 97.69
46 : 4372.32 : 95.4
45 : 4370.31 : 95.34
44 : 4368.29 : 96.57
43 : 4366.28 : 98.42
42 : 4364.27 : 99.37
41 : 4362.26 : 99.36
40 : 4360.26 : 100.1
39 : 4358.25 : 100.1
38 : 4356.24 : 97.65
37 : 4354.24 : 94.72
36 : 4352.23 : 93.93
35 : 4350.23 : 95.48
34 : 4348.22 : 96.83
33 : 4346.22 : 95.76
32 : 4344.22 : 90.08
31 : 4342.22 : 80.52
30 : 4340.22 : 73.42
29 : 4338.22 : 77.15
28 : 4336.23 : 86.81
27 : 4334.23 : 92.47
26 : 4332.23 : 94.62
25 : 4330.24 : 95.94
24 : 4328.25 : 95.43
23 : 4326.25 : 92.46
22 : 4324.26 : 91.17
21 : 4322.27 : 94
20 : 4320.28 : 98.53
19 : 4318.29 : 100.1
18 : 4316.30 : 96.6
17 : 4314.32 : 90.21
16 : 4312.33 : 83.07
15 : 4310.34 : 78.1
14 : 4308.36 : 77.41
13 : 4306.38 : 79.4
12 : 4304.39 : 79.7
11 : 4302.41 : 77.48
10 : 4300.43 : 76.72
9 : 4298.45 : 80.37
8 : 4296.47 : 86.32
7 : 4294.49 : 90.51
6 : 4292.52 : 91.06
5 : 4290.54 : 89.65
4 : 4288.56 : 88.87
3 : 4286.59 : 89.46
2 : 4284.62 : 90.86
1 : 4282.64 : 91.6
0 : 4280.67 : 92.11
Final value 1.3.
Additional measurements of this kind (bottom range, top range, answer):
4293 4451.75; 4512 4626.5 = 1.16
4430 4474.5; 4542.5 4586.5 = 1.07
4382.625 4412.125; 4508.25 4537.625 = 1.09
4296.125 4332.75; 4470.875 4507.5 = 1.25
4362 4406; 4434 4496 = 1.06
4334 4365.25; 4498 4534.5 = 1.18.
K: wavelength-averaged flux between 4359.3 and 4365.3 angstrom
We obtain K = 99.7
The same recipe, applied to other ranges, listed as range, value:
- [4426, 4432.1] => 102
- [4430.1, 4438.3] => 100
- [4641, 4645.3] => 103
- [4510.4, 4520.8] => 103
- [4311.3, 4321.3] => 93.6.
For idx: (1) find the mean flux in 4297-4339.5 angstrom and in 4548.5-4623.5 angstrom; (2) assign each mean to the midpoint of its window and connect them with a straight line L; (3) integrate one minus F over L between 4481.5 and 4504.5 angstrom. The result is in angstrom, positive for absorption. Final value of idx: -1.1 angstrom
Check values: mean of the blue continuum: 87.4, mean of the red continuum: 102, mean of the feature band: 101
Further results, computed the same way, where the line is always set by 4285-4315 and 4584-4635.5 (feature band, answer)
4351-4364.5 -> -1.6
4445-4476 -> -2.0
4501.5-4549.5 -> -1.9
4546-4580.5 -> -0.8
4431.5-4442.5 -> -1.0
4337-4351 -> -0.1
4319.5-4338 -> -1.5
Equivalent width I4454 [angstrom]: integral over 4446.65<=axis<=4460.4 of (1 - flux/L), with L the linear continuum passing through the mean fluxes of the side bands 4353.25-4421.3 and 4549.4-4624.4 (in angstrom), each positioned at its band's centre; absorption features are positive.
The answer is 0.2 angstrom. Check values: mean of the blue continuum 98.8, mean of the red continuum 102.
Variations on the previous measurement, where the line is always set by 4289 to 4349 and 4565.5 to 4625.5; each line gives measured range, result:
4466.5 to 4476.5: -0.6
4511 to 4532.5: -0.6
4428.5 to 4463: -1.9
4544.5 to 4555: 0.1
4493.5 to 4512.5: -0.9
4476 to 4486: -0.4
